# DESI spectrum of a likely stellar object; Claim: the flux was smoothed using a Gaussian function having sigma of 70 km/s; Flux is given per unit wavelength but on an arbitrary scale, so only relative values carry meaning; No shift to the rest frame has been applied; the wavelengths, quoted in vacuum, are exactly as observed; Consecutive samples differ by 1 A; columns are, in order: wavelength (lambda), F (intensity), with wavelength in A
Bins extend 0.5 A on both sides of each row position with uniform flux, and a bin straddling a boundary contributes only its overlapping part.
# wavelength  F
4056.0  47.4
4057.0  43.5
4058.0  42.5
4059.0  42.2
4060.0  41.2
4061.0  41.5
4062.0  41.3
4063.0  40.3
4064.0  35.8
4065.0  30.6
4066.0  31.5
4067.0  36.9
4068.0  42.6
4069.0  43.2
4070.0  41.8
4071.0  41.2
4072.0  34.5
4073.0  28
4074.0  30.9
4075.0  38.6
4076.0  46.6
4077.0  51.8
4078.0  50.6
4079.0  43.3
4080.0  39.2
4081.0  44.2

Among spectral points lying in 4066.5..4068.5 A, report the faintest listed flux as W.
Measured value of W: 36.9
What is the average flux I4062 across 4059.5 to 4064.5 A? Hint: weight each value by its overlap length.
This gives 40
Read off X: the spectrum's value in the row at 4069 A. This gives 43.2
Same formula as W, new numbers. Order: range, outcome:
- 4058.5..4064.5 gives 35.8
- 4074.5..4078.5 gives 38.6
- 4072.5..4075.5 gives 28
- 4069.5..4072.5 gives 34.5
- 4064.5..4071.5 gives 30.6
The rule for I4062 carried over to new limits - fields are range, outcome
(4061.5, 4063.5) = 40.8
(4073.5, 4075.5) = 34.8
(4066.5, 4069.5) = 40.9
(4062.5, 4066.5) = 34.5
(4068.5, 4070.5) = 42.5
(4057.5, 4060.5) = 42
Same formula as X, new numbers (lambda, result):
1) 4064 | 35.8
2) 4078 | 50.6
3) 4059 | 42.2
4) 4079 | 43.3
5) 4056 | 47.4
